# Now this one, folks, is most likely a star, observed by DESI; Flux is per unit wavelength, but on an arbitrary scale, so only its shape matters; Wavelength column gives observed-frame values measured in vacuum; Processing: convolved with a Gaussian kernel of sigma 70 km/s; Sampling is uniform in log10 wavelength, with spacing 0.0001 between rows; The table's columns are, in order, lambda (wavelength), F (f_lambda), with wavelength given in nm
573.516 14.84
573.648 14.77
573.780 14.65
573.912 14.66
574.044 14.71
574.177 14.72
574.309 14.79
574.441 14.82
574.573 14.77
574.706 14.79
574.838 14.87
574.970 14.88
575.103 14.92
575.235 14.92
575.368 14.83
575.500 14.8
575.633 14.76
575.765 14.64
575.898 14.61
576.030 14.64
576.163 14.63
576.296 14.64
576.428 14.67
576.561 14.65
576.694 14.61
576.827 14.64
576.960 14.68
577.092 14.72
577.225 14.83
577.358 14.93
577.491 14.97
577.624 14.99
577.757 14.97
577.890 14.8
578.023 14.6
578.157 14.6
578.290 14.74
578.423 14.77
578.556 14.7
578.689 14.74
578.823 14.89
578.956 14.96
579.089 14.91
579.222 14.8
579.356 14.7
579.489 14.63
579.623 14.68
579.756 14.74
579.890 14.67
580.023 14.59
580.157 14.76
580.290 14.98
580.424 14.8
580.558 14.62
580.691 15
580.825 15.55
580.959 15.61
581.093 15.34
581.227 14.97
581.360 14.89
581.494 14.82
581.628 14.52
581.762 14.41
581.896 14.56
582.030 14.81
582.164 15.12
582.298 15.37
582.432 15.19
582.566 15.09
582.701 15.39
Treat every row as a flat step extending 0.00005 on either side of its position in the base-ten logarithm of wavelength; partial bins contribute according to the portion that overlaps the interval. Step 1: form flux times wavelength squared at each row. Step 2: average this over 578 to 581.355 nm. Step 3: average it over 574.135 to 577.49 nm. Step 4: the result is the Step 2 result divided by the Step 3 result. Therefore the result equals 1.02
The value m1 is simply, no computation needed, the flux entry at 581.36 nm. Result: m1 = 14.89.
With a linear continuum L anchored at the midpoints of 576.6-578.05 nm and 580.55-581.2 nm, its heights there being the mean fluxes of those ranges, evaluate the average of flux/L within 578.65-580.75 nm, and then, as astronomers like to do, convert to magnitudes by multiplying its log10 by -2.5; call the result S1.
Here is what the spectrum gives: 0.02 mag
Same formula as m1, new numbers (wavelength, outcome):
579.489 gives 14.63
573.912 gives 14.66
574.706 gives 14.79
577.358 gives 14.93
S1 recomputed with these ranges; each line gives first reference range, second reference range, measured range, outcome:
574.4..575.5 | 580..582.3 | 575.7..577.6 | 0.01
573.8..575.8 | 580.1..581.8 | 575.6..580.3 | 0.01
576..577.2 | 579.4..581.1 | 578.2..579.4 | 0.00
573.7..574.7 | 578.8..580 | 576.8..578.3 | 0.00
